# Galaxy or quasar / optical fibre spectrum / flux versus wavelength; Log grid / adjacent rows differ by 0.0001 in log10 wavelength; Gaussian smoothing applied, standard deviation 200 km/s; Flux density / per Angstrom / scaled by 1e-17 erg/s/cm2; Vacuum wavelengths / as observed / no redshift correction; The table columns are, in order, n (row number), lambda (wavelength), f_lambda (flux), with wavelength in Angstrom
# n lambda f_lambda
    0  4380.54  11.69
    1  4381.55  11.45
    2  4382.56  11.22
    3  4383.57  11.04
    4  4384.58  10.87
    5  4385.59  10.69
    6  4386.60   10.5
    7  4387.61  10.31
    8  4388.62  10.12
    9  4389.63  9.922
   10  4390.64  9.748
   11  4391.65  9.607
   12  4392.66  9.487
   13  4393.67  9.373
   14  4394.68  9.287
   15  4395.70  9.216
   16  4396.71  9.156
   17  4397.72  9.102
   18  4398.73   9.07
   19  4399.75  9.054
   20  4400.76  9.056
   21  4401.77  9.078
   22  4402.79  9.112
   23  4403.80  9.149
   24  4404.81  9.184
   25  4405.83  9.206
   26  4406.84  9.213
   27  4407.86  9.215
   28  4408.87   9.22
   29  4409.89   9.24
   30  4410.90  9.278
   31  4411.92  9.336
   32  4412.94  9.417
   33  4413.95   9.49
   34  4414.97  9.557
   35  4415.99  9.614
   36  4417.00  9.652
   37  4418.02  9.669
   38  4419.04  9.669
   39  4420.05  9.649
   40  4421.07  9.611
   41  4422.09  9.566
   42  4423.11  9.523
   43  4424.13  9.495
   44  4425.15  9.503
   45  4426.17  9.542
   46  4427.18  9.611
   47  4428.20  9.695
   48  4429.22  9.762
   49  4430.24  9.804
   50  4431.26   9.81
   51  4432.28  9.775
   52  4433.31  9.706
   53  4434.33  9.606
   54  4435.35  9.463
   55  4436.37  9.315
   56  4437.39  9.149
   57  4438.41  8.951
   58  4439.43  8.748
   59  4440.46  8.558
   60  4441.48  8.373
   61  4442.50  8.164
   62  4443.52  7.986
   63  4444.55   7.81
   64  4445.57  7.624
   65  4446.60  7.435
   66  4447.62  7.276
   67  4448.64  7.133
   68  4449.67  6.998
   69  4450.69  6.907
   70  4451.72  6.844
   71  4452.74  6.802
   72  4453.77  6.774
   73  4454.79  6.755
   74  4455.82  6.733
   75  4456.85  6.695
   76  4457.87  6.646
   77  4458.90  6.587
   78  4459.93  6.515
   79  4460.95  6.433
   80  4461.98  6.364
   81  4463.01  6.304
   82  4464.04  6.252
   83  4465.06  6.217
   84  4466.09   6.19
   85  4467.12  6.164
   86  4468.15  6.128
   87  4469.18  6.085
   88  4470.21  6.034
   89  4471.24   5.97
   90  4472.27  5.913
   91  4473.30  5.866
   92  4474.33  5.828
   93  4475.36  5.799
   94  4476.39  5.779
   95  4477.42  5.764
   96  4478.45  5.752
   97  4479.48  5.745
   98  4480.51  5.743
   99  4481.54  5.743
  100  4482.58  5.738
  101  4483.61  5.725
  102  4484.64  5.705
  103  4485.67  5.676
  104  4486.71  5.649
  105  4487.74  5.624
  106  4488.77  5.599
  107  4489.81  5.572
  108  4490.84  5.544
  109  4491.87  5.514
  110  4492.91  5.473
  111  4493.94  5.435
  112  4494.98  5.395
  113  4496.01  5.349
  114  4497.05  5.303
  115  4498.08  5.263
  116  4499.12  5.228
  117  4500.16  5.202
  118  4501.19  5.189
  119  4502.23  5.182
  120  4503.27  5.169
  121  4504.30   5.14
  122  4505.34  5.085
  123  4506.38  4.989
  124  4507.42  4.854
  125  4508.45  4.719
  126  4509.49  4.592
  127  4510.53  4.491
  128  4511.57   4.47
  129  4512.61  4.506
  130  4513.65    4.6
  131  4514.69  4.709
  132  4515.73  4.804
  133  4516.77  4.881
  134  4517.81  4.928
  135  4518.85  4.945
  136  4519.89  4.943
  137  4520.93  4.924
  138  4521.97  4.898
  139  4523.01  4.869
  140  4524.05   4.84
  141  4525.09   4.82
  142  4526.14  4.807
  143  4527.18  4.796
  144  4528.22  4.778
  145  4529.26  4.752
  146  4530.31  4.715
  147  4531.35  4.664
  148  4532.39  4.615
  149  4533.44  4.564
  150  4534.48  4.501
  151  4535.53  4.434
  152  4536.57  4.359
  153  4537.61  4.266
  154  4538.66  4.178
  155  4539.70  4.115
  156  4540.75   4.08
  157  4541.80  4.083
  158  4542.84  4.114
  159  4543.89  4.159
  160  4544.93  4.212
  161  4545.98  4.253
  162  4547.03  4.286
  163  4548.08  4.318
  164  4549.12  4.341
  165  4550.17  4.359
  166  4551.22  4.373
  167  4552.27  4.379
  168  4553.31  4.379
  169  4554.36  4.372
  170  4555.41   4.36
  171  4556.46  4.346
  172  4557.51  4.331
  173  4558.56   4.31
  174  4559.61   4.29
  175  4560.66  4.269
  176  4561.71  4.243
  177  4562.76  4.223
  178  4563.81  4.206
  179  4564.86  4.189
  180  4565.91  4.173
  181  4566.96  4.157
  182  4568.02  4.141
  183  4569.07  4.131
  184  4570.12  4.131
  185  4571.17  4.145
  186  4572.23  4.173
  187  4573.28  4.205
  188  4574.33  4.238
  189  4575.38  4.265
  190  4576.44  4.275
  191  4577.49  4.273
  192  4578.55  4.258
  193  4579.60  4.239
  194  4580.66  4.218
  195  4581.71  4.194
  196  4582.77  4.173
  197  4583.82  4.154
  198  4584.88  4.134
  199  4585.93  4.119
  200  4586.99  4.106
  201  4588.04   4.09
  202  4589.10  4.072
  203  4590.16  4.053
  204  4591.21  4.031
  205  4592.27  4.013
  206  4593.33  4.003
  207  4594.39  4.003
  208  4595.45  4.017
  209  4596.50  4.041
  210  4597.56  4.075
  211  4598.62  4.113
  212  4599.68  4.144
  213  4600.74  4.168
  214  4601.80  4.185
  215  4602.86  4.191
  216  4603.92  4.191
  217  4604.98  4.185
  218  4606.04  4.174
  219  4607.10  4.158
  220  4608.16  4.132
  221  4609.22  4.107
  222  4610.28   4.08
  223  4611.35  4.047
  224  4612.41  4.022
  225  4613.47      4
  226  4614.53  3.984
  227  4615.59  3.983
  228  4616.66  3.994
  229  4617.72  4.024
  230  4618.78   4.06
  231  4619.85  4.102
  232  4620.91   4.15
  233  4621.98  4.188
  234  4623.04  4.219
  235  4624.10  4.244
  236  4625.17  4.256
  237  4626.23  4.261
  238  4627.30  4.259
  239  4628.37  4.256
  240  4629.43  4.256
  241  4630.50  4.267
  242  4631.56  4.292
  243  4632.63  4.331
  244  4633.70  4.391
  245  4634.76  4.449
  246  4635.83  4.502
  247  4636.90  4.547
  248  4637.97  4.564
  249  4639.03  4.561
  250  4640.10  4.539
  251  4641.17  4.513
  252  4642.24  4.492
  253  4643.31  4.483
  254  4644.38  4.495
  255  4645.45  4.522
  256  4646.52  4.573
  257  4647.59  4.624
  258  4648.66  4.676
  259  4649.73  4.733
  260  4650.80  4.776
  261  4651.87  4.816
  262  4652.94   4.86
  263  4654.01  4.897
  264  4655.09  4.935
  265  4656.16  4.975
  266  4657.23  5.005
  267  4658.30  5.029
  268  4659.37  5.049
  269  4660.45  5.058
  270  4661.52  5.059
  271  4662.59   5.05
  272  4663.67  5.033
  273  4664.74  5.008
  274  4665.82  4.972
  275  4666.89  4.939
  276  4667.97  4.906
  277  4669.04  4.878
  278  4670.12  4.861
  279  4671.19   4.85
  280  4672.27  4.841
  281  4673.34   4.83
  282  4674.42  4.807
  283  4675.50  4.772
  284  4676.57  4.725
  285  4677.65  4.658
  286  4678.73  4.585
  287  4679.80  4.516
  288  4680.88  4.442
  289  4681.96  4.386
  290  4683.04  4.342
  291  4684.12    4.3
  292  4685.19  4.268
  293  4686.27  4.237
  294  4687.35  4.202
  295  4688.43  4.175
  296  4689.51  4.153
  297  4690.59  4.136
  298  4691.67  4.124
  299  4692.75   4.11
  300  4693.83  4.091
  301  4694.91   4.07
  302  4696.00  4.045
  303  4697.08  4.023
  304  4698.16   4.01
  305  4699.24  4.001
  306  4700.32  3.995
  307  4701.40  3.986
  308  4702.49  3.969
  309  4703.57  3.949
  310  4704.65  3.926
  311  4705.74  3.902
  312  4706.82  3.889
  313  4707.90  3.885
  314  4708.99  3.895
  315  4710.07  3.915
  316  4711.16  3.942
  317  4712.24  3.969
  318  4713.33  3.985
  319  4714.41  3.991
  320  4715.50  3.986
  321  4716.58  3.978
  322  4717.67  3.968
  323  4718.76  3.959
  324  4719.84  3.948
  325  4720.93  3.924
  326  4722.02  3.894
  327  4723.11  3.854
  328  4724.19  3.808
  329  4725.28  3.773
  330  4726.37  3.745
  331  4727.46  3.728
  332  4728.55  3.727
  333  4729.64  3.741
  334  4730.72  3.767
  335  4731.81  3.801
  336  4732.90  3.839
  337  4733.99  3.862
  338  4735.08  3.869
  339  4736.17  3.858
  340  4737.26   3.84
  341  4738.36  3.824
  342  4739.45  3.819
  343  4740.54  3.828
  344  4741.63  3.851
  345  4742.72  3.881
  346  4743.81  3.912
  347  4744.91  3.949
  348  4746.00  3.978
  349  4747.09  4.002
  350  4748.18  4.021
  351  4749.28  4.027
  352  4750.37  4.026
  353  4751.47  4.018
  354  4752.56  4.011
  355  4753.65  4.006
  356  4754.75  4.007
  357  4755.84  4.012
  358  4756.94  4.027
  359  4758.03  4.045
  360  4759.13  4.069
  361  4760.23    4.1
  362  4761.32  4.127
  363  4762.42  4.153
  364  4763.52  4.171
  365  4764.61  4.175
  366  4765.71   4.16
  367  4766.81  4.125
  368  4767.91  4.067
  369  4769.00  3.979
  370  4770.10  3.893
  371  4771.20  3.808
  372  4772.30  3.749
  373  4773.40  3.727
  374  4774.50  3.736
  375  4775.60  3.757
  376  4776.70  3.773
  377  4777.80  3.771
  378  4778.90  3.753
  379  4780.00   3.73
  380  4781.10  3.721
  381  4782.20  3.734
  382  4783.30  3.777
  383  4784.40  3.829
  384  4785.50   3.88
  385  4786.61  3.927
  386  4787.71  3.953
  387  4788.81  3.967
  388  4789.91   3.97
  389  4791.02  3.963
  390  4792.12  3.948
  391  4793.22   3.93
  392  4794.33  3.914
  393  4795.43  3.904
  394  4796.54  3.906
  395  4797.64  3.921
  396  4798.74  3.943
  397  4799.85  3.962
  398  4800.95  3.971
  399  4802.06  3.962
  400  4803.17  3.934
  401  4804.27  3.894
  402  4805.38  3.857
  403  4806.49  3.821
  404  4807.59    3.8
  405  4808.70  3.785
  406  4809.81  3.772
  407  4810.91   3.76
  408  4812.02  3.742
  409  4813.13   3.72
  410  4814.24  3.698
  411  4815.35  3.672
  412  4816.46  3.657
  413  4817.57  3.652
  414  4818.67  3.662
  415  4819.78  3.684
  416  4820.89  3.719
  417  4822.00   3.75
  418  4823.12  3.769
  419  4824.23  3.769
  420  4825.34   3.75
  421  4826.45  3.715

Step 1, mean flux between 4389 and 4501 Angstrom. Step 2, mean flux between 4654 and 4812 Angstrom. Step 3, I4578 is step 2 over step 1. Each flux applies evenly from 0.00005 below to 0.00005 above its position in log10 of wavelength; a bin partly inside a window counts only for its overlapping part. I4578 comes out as 0.53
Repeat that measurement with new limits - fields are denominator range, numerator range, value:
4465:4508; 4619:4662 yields 0.81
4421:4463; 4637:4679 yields 0.58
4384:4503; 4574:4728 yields 0.55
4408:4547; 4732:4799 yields 0.61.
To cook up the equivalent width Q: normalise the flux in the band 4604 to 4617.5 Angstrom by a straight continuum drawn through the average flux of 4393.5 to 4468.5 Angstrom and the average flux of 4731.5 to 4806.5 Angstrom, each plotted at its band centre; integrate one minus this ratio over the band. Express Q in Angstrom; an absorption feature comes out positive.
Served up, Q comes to 4.4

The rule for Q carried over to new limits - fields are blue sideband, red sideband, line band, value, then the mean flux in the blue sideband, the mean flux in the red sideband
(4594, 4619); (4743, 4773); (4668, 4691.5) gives -2.72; 4.09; 4.02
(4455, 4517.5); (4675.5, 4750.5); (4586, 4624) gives 5.39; 5.59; 4.02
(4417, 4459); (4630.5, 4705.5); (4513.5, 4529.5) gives 5.05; 8.51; 4.53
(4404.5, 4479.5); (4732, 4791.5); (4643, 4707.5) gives 6.49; 7.98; 3.93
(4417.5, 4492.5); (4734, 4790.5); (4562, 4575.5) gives 4.21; 7.34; 3.93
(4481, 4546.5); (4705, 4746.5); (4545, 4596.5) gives 4.77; 4.91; 3.88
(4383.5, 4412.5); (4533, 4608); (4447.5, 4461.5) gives 1.81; 9.52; 4.21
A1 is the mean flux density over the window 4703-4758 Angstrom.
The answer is 3.91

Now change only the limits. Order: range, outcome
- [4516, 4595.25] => 4.35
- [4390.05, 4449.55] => 9.14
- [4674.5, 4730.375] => 4.08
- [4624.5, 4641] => 4.38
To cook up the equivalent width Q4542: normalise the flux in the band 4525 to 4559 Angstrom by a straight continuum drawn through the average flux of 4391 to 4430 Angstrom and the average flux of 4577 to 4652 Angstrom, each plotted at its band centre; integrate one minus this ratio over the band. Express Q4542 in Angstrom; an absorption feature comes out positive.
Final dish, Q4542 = 9.4 Angstrom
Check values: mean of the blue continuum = 9.39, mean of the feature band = 4.4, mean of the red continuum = 4.24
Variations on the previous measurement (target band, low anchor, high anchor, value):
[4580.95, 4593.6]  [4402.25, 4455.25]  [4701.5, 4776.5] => 4.5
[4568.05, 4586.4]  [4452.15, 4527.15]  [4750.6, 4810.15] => 3.1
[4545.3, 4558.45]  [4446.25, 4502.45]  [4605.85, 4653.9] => 2.1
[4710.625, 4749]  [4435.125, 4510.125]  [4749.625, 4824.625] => 3.9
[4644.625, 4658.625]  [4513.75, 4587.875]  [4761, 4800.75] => -2.0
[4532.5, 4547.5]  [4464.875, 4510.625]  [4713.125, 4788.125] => 2.7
